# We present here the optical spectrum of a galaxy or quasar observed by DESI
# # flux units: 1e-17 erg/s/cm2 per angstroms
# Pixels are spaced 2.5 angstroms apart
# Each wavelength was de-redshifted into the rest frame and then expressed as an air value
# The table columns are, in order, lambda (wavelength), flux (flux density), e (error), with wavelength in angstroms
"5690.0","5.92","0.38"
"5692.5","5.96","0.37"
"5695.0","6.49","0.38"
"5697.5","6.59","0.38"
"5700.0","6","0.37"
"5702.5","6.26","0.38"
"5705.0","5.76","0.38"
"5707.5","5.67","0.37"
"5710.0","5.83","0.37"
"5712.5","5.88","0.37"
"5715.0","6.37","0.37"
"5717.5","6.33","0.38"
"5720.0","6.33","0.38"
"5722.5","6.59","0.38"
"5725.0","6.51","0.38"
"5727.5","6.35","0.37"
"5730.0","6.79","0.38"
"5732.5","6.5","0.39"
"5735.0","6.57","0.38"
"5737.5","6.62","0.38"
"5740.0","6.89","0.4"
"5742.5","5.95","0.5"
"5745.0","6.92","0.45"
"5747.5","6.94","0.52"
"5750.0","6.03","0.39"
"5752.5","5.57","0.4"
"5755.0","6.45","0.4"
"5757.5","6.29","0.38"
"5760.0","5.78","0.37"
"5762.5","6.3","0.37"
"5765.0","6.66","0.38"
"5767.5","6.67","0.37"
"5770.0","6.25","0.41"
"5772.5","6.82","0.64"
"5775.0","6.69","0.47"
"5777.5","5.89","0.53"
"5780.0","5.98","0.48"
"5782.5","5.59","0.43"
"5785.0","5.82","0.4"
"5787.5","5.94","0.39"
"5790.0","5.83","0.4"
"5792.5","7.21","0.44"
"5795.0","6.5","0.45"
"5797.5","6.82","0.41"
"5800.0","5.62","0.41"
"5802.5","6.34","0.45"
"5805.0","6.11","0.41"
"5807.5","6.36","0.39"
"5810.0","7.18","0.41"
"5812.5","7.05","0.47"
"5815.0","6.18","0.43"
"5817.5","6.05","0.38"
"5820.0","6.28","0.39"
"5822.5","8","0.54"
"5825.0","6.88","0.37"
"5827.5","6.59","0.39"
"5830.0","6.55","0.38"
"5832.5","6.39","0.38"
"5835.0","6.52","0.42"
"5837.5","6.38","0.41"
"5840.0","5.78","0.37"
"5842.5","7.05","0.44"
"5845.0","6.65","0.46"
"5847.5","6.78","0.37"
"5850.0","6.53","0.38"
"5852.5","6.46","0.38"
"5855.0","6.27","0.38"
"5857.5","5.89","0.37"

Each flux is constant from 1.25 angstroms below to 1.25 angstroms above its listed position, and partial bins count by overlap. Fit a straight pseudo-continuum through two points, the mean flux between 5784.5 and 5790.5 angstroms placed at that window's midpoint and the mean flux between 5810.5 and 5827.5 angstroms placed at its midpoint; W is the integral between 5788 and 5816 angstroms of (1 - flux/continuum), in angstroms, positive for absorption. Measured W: -0.8 angstroms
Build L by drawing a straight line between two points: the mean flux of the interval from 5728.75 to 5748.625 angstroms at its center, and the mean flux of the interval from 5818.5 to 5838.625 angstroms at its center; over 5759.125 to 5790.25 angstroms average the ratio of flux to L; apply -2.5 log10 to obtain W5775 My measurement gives 0.08 mag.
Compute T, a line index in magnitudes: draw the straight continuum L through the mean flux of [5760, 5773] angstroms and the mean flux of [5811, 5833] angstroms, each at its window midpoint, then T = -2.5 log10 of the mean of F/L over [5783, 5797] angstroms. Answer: 0.05 mag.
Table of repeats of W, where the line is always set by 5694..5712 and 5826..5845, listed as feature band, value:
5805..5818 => -0.3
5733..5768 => -1.0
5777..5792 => 1.0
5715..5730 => -0.8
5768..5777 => -0.4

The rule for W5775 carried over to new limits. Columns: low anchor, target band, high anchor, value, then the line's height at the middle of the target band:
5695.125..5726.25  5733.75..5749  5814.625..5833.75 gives -0.06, 6.31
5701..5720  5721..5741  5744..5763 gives -0.08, 6.15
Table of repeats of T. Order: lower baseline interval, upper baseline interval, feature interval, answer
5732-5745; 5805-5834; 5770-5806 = 0.07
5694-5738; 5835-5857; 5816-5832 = -0.04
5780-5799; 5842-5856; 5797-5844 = -0.02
